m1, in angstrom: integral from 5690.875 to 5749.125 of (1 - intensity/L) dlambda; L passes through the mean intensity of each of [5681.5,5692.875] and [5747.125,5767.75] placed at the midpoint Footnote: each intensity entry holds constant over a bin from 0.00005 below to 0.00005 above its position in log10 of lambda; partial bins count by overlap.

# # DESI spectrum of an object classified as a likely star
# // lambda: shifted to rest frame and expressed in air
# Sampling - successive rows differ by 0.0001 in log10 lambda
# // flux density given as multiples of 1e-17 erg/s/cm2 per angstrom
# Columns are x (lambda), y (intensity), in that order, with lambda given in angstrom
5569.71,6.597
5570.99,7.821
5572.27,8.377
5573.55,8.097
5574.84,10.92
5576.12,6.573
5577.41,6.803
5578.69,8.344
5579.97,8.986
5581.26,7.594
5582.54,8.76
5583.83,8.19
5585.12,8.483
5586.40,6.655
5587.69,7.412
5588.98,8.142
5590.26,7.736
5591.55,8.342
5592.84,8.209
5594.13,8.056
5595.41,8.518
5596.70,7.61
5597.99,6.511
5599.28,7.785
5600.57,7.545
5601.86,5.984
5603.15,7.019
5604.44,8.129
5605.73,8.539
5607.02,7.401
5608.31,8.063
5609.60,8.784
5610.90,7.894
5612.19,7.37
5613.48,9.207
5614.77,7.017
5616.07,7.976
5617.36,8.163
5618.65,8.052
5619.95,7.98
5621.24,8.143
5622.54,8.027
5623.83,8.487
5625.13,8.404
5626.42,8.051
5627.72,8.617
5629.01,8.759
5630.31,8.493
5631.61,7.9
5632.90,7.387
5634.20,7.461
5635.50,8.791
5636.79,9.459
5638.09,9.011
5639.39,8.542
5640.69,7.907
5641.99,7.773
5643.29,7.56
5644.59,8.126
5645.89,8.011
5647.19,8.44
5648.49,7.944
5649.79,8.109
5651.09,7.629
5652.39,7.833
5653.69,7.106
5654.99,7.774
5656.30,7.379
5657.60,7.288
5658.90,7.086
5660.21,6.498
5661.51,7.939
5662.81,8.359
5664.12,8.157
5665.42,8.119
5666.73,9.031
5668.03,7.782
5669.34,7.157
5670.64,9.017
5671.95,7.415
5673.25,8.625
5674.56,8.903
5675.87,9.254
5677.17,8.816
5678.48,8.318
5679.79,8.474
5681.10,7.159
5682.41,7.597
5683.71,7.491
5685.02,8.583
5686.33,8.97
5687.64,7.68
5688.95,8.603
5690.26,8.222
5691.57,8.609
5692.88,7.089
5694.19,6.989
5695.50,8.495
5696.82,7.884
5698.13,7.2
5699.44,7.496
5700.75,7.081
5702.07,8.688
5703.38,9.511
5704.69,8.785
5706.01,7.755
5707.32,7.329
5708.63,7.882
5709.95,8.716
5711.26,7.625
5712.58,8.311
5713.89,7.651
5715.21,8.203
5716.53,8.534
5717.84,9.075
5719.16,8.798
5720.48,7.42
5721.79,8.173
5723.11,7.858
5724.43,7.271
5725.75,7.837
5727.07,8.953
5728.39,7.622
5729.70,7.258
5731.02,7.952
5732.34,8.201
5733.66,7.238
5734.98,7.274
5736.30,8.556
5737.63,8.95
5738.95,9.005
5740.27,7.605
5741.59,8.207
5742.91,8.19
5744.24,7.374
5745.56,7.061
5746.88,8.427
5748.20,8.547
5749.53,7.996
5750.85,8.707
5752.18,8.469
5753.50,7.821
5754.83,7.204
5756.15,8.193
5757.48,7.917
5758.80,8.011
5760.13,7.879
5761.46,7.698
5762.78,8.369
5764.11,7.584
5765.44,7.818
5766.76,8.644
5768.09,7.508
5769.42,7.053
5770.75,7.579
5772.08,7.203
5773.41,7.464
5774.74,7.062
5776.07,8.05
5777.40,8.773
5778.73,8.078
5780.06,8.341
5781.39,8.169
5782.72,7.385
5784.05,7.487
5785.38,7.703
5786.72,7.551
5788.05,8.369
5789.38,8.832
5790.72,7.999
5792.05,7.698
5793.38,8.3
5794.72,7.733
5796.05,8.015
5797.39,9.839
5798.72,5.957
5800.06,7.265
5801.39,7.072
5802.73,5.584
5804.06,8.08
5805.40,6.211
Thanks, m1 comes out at 0.6 angstrom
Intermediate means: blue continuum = 8.14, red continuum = 8.06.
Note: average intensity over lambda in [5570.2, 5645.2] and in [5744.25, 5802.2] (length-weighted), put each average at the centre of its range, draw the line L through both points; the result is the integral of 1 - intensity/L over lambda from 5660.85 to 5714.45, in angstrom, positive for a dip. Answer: -1.1 angstrom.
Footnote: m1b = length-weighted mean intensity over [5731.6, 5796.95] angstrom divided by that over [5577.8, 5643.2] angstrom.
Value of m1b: 0.99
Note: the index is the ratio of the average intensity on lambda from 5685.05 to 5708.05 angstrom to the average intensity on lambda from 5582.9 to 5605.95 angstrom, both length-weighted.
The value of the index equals 1.04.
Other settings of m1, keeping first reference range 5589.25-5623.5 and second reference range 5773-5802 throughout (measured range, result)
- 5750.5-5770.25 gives -0.1 angstrom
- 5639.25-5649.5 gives -0.2 angstrom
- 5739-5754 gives -0.4 angstrom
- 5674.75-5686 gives -0.6 angstrom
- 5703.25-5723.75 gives -0.8 angstrom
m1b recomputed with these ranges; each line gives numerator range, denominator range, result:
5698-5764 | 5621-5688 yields 0.99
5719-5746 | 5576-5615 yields 1.01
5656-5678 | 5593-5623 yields 1.03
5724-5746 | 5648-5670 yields 1.03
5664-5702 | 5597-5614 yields 1.05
